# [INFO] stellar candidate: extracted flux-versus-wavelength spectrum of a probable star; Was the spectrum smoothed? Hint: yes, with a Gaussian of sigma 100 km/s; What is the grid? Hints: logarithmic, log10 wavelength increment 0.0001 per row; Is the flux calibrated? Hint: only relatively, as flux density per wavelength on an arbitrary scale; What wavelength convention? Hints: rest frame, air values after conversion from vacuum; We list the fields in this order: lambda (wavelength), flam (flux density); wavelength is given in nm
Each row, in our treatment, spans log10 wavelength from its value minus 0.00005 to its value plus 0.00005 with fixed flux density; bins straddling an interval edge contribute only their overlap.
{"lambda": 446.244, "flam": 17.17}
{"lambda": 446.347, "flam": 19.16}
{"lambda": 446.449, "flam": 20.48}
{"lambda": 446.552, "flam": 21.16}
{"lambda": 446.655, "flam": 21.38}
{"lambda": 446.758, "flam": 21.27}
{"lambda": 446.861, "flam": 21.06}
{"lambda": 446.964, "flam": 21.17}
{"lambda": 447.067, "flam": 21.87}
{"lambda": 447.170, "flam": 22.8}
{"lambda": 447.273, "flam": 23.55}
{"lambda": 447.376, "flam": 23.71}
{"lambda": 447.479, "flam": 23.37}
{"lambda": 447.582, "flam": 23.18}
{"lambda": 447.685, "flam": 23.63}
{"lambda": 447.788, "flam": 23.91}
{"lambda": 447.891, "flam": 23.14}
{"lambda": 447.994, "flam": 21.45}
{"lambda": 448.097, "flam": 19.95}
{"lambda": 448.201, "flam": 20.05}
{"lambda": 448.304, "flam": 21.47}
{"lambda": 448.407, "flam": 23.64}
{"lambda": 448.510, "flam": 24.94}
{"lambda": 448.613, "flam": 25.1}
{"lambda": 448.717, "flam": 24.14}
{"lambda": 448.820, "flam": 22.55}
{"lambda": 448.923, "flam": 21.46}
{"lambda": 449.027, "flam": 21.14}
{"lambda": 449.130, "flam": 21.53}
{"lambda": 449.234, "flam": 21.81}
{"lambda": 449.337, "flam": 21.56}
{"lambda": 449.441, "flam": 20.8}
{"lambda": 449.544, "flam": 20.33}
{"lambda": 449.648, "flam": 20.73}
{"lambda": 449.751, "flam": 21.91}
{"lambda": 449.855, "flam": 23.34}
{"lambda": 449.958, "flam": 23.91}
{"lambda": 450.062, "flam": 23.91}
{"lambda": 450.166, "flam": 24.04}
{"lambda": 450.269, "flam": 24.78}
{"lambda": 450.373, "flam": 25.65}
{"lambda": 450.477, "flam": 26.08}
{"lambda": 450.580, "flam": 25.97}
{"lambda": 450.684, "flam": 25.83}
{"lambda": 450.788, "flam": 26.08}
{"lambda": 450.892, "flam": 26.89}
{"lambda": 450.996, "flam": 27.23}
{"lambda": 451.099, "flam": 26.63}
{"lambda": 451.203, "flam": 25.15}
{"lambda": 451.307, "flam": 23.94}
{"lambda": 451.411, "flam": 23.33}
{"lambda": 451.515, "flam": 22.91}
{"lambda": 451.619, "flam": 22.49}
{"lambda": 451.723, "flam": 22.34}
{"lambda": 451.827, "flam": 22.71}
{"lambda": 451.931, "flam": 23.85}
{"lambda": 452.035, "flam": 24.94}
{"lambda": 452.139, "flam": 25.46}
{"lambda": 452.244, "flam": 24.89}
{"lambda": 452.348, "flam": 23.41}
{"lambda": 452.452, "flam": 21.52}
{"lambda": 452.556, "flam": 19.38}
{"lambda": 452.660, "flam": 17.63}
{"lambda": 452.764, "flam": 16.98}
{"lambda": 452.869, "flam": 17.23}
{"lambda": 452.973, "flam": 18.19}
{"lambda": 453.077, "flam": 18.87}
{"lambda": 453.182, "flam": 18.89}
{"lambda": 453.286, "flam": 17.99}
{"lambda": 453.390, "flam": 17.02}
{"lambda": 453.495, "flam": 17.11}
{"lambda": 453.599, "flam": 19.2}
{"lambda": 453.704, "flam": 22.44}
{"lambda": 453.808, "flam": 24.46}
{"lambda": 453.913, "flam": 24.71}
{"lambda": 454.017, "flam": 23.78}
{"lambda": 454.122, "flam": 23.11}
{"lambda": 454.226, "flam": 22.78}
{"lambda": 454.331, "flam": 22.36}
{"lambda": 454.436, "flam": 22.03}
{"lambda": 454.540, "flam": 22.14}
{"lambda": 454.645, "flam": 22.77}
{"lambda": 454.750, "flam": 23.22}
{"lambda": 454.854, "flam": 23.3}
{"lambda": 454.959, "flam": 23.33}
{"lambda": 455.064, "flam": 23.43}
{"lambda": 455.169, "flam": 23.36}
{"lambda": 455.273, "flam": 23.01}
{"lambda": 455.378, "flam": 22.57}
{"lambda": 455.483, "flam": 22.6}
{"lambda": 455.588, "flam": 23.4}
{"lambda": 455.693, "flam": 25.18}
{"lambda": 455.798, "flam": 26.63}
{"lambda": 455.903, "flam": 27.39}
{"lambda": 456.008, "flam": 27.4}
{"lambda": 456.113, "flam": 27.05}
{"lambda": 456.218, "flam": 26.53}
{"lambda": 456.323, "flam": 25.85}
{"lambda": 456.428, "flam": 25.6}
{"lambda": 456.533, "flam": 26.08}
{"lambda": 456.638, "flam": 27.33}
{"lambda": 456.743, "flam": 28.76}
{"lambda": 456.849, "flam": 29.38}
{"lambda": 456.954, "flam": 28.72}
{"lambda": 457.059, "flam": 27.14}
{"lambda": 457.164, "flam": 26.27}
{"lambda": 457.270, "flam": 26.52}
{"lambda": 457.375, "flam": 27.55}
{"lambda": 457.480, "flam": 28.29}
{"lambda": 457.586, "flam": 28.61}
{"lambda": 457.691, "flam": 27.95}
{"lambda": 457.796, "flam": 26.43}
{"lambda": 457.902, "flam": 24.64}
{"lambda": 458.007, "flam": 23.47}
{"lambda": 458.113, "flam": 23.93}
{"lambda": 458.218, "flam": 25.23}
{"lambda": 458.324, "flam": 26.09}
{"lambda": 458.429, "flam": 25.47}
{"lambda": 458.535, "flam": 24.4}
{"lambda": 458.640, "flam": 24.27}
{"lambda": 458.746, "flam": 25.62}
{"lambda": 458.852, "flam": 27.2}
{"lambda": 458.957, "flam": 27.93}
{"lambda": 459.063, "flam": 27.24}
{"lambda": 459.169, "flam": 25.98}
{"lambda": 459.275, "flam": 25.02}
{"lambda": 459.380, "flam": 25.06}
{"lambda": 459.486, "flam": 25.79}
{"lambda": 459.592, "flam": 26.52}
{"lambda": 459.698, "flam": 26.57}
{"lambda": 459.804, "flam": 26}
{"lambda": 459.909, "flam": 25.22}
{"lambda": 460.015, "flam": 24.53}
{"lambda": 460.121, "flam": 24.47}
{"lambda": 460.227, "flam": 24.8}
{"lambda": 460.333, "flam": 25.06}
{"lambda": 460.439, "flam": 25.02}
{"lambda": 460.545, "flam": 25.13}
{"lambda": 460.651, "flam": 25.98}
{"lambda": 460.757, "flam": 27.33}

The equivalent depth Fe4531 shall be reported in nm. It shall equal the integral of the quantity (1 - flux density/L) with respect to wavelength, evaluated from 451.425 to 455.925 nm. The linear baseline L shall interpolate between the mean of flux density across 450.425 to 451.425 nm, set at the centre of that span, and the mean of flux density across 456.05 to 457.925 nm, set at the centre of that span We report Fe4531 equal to 0.74 nm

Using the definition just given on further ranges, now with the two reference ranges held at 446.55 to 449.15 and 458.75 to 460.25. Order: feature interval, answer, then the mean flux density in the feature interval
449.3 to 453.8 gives 0.21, 22.4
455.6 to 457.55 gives -0.16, 27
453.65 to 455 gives 0.07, 23.1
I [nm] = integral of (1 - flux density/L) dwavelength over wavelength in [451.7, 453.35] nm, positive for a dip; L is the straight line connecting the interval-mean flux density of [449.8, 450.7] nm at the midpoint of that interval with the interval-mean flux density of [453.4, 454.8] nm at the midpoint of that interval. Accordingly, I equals 0.17 nm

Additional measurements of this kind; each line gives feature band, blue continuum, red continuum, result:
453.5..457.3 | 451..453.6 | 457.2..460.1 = -0.15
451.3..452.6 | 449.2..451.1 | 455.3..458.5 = 0.08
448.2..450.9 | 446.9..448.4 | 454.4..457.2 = -0.03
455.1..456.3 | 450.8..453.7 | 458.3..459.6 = -0.06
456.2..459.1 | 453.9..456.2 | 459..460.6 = -0.20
